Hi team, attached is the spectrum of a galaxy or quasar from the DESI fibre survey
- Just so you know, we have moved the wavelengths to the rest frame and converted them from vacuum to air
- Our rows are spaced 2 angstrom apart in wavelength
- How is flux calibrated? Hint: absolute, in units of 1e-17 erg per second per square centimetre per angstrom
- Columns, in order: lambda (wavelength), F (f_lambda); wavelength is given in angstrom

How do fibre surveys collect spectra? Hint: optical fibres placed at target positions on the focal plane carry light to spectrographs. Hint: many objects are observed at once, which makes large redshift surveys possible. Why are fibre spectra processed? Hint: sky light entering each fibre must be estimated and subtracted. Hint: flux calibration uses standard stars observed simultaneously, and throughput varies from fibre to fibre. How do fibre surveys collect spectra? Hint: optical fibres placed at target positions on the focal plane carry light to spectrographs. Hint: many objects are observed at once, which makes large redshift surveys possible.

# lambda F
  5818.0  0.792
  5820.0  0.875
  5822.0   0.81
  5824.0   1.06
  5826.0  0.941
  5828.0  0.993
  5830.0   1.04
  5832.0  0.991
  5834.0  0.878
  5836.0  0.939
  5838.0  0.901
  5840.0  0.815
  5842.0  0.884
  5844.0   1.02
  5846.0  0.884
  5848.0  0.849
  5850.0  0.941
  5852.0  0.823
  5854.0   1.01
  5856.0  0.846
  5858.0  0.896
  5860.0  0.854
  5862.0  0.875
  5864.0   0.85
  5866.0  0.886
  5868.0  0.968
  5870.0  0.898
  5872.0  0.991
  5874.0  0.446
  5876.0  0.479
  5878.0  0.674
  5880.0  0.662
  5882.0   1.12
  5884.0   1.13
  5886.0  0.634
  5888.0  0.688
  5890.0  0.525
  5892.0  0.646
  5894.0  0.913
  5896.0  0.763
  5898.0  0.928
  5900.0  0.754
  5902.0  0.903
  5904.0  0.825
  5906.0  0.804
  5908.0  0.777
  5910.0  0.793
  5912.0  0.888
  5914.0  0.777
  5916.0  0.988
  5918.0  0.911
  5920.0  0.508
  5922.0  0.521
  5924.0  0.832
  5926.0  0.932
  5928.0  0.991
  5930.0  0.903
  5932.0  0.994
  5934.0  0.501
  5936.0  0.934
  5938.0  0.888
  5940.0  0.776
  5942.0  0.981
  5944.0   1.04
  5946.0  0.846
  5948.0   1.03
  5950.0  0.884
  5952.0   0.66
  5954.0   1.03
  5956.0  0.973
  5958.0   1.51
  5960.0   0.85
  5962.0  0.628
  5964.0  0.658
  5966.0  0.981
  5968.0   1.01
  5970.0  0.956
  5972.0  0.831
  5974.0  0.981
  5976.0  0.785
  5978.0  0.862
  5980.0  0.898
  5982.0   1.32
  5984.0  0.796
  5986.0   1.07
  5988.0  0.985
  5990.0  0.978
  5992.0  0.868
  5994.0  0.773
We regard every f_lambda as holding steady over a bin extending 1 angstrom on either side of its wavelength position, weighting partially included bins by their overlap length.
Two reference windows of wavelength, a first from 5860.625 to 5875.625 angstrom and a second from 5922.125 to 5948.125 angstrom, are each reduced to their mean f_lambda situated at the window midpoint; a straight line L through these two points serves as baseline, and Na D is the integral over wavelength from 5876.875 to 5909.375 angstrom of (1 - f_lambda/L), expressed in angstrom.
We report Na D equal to 2.0 angstrom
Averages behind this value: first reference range 0.83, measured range 0.795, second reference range 0.879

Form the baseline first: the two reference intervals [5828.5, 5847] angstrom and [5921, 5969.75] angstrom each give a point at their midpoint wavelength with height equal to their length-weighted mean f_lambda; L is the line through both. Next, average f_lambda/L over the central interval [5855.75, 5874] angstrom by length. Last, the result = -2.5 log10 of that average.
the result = 0.06 mag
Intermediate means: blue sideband 0.93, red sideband 0.891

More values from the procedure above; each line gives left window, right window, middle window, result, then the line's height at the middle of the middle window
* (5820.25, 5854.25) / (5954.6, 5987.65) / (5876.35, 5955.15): 0.136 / 0.937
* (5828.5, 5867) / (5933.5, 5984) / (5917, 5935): 0.158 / 0.912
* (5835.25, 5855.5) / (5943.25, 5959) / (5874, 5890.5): 0.274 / 0.937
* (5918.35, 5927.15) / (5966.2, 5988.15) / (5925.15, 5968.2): -0.111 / 0.822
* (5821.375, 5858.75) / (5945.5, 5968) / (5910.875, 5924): 0.193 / 0.921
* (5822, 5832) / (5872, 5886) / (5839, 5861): -0.008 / 0.887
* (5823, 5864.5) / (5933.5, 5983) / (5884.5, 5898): 0.252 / 0.918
